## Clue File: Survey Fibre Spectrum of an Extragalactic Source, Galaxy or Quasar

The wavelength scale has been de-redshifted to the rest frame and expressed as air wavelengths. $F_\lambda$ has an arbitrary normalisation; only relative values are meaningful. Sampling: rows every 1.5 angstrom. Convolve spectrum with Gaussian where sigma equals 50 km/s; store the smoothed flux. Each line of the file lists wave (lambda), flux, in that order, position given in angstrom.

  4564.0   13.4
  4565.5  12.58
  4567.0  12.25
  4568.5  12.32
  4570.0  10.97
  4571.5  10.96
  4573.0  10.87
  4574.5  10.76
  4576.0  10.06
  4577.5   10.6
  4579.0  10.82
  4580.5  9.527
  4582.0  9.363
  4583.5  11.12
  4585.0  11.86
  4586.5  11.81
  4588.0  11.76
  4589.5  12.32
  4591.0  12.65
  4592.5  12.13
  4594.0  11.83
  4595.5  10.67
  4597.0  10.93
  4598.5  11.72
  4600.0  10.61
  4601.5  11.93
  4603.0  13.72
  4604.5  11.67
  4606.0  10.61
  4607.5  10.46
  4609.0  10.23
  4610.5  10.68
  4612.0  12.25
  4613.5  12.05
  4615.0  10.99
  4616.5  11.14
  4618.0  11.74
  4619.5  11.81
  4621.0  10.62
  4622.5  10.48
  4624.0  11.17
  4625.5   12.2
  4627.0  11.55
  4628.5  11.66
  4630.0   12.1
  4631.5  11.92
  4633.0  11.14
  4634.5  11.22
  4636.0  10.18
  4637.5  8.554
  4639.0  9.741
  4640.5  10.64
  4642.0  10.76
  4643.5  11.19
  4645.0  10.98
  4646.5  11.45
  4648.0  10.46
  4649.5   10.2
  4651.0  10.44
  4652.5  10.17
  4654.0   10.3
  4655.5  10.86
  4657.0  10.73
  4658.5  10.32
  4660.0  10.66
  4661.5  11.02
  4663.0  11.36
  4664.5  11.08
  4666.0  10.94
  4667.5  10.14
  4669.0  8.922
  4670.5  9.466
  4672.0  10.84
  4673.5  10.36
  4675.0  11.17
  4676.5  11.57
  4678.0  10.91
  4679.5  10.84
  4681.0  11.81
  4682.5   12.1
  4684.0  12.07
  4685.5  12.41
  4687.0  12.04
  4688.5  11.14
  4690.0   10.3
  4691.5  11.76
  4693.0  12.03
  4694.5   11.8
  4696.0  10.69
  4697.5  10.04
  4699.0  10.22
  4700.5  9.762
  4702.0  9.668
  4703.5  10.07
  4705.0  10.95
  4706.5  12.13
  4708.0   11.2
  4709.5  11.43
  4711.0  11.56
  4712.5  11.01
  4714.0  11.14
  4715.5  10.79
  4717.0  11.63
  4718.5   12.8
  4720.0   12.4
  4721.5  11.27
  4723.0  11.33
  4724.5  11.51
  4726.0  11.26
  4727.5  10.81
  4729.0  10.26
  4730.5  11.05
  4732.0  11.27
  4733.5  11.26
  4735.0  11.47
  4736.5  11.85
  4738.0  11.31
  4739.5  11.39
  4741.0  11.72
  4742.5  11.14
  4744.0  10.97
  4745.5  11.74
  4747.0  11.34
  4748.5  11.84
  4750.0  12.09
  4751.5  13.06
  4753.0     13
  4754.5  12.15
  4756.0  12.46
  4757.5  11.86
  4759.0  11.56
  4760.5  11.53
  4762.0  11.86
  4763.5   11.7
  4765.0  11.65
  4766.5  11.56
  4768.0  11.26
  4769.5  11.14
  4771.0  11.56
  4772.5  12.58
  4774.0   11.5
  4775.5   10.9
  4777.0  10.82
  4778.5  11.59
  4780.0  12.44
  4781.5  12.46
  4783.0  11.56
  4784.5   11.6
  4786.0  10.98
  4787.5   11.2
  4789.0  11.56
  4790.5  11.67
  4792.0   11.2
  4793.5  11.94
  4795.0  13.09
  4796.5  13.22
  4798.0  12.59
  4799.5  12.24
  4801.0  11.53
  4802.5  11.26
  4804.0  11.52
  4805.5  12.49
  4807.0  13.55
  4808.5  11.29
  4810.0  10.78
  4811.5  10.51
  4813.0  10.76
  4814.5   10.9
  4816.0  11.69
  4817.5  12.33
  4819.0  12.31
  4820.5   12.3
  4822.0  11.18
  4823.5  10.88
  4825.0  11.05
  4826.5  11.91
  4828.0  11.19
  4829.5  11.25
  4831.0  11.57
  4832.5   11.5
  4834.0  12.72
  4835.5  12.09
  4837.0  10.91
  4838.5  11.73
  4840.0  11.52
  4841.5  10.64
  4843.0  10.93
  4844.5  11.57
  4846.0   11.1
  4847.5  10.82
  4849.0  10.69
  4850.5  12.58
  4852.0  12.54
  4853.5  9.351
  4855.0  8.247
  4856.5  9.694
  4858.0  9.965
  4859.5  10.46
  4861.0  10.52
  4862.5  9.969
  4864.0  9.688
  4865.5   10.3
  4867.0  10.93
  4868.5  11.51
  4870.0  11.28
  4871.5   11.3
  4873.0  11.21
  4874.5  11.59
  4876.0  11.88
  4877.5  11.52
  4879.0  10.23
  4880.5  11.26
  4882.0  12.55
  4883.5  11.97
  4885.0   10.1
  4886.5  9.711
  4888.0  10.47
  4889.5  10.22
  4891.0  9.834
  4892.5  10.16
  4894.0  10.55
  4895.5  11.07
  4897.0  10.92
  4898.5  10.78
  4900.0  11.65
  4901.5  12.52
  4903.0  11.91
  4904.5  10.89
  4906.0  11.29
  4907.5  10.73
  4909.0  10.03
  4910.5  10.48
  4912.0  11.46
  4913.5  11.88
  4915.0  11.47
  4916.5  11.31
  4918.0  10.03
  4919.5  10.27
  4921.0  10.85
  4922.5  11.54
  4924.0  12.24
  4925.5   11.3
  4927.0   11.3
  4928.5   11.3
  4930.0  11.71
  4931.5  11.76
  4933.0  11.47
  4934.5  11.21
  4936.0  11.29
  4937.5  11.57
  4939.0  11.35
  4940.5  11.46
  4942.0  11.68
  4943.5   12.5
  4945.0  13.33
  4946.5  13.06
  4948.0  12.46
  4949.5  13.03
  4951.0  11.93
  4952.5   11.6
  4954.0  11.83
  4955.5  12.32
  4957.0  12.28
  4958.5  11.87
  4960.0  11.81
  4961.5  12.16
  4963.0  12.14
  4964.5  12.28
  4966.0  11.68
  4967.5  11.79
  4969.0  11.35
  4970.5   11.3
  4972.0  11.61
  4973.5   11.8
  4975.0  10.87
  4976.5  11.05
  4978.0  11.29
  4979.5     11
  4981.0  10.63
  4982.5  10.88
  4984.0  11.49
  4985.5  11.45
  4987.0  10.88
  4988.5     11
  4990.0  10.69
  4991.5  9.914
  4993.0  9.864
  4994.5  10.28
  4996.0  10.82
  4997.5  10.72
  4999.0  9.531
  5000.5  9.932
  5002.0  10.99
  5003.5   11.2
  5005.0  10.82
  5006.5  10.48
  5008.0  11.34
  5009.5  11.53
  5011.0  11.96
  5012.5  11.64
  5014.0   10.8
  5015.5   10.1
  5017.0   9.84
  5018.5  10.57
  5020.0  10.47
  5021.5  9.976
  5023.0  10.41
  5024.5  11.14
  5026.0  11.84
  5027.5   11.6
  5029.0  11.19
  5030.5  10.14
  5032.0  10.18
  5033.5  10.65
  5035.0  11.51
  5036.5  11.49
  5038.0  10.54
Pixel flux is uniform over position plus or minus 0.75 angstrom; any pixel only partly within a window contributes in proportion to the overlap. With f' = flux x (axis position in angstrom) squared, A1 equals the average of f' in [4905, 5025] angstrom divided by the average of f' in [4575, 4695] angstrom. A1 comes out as 1.17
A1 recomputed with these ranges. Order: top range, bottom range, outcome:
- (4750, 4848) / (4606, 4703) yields 1.14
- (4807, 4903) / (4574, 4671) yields 1.11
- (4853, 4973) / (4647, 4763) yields 1.10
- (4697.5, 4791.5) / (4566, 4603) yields 1.09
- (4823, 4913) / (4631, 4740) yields 1.08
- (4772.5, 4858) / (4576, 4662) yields 1.13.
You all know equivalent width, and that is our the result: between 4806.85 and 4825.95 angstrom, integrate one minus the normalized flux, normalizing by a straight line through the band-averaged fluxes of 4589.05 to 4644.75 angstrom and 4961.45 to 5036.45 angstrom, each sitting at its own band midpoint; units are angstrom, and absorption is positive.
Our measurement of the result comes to -0.6 angstrom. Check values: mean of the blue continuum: 11.3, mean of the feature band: 11.4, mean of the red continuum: 11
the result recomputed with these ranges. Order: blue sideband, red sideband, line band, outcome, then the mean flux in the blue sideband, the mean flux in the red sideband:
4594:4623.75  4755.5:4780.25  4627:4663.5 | 1.9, 11.3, 11.6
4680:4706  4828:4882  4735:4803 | -4.3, 11.1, 11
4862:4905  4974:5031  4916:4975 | -4.6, 11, 10.8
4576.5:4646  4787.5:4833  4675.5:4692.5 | -0.2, 11.2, 11.7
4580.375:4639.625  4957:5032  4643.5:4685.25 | 1.6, 11.3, 11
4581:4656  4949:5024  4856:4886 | 0.7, 11.2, 11.1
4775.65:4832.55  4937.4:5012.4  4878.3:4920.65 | 2.2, 11.7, 11.4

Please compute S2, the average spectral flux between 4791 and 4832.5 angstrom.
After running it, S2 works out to 11.7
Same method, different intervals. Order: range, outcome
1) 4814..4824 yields 11.7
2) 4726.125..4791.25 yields 11.6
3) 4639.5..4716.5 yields 10.9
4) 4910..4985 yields 11.6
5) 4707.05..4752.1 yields 11.5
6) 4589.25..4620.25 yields 11.5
